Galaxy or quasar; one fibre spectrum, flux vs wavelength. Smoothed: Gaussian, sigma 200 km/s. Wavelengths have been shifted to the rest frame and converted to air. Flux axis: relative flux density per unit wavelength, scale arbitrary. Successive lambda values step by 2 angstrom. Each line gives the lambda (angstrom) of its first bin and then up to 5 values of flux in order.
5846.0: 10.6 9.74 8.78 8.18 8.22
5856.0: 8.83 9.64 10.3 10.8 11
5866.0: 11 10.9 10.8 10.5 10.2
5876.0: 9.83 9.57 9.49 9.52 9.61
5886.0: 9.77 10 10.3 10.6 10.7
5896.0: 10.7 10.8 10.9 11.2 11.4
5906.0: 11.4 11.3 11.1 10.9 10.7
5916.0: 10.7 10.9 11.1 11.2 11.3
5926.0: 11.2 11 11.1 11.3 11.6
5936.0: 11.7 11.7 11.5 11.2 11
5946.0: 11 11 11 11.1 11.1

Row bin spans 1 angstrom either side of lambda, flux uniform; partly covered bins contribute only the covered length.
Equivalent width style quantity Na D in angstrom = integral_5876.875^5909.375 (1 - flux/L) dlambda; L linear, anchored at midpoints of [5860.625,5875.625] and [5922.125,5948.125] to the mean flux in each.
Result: 1.4 angstrom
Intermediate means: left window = 10.7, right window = 11.3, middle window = 10.5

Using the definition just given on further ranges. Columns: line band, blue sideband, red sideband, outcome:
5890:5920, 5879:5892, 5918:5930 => -1.3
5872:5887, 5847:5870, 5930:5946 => 0.7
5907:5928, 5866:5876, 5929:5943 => 0.3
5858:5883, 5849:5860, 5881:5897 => -2.3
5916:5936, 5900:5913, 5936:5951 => 0.0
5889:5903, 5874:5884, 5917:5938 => -0.7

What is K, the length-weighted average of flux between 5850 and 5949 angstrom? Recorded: 10.6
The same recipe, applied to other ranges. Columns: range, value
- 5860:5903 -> 10.4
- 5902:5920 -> 11.1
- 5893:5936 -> 11.1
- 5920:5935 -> 11.2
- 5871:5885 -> 9.82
